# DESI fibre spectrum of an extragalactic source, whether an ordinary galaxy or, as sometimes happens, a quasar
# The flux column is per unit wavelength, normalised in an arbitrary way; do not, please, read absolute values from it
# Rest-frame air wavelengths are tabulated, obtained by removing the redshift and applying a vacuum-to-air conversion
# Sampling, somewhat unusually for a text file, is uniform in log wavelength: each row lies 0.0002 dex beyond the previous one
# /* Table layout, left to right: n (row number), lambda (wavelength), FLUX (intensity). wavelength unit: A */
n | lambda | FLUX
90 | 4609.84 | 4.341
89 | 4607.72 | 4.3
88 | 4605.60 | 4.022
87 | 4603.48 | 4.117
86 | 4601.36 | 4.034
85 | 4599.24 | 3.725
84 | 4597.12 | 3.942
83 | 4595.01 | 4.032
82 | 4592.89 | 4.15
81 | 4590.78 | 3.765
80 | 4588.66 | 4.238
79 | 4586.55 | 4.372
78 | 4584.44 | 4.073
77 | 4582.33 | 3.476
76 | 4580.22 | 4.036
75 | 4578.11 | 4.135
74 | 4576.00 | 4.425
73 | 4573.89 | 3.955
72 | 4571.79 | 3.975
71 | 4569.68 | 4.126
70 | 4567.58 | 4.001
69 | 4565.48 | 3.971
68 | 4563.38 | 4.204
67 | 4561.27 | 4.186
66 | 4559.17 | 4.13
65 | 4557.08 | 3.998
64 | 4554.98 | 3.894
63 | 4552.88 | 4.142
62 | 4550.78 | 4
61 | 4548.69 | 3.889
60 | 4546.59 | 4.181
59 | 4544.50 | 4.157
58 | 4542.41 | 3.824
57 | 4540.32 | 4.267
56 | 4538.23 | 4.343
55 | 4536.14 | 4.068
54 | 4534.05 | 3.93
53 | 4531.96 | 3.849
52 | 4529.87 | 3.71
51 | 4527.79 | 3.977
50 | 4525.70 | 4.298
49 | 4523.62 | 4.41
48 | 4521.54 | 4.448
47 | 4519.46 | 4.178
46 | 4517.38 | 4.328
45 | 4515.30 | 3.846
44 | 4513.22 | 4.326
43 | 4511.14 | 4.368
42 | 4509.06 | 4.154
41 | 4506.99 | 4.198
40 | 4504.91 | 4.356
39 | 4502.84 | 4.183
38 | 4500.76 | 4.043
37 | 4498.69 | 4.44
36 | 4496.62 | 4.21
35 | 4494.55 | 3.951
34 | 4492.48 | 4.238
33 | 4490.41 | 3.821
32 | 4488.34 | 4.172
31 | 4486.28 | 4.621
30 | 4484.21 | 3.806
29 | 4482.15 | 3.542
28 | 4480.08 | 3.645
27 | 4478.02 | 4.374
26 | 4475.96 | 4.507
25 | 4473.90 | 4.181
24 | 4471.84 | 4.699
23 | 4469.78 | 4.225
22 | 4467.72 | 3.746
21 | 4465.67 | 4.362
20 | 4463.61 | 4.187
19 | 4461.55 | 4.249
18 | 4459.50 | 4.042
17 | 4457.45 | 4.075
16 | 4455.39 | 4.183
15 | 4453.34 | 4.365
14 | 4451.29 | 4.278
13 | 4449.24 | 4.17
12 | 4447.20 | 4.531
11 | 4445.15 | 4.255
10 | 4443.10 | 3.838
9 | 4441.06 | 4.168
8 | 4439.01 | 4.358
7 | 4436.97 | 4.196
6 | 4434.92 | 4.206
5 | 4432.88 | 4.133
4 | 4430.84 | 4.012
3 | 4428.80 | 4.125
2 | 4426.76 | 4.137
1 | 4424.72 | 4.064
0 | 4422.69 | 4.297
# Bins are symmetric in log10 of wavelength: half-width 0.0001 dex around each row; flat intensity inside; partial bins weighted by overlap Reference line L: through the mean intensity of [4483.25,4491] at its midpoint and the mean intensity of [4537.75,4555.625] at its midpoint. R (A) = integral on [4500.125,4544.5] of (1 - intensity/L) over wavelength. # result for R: -0.59 A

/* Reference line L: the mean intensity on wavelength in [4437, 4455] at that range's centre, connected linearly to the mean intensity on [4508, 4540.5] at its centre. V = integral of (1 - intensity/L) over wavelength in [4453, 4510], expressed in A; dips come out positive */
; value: 0.6 A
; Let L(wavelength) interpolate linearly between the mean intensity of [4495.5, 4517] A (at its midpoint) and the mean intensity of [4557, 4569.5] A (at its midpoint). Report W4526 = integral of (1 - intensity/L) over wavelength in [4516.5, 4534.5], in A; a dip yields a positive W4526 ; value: 0.2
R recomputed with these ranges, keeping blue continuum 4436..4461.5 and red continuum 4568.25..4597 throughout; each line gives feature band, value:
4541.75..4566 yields 0.2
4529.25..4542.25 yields 0.3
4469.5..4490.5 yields 0.1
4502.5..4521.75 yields -0.4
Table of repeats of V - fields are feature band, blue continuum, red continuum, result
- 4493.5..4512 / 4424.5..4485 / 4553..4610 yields -0.4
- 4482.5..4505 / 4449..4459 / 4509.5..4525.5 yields 0.6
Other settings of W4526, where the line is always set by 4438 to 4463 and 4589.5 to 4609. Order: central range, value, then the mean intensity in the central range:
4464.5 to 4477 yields -0.3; 4.29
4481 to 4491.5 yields 0.4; 3.99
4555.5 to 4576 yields -0.1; 4.08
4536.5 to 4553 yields 0.0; 4.1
